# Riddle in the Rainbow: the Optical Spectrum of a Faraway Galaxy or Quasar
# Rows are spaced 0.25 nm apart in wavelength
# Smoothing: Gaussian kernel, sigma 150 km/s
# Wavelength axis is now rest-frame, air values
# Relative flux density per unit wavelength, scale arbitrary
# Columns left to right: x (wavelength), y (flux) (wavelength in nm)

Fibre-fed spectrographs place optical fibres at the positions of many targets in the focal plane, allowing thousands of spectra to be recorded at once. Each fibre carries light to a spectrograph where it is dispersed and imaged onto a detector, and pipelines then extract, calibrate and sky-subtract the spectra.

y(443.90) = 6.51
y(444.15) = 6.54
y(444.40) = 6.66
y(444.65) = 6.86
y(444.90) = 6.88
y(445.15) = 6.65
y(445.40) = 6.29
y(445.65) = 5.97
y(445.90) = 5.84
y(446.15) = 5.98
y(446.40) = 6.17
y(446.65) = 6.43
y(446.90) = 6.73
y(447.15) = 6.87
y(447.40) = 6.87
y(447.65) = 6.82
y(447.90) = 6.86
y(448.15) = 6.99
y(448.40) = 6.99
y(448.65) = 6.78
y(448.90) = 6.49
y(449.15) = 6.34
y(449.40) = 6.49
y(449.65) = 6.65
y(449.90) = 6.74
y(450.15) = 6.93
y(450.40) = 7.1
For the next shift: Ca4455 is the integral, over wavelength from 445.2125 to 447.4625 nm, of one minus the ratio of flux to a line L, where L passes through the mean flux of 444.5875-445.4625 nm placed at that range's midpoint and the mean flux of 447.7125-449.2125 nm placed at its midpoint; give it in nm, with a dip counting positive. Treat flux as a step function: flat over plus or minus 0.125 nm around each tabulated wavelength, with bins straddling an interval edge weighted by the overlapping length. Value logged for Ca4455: 0.12 nm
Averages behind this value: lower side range 6.68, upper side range 6.76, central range 6.34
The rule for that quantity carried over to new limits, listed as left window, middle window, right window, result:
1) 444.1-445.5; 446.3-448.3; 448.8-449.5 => -0.06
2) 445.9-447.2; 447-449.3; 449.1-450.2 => -0.10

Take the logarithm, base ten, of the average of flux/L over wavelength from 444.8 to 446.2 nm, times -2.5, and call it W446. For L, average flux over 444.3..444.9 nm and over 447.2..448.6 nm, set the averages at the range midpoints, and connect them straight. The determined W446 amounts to 0.090 mag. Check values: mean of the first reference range 6.79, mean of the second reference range 6.9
